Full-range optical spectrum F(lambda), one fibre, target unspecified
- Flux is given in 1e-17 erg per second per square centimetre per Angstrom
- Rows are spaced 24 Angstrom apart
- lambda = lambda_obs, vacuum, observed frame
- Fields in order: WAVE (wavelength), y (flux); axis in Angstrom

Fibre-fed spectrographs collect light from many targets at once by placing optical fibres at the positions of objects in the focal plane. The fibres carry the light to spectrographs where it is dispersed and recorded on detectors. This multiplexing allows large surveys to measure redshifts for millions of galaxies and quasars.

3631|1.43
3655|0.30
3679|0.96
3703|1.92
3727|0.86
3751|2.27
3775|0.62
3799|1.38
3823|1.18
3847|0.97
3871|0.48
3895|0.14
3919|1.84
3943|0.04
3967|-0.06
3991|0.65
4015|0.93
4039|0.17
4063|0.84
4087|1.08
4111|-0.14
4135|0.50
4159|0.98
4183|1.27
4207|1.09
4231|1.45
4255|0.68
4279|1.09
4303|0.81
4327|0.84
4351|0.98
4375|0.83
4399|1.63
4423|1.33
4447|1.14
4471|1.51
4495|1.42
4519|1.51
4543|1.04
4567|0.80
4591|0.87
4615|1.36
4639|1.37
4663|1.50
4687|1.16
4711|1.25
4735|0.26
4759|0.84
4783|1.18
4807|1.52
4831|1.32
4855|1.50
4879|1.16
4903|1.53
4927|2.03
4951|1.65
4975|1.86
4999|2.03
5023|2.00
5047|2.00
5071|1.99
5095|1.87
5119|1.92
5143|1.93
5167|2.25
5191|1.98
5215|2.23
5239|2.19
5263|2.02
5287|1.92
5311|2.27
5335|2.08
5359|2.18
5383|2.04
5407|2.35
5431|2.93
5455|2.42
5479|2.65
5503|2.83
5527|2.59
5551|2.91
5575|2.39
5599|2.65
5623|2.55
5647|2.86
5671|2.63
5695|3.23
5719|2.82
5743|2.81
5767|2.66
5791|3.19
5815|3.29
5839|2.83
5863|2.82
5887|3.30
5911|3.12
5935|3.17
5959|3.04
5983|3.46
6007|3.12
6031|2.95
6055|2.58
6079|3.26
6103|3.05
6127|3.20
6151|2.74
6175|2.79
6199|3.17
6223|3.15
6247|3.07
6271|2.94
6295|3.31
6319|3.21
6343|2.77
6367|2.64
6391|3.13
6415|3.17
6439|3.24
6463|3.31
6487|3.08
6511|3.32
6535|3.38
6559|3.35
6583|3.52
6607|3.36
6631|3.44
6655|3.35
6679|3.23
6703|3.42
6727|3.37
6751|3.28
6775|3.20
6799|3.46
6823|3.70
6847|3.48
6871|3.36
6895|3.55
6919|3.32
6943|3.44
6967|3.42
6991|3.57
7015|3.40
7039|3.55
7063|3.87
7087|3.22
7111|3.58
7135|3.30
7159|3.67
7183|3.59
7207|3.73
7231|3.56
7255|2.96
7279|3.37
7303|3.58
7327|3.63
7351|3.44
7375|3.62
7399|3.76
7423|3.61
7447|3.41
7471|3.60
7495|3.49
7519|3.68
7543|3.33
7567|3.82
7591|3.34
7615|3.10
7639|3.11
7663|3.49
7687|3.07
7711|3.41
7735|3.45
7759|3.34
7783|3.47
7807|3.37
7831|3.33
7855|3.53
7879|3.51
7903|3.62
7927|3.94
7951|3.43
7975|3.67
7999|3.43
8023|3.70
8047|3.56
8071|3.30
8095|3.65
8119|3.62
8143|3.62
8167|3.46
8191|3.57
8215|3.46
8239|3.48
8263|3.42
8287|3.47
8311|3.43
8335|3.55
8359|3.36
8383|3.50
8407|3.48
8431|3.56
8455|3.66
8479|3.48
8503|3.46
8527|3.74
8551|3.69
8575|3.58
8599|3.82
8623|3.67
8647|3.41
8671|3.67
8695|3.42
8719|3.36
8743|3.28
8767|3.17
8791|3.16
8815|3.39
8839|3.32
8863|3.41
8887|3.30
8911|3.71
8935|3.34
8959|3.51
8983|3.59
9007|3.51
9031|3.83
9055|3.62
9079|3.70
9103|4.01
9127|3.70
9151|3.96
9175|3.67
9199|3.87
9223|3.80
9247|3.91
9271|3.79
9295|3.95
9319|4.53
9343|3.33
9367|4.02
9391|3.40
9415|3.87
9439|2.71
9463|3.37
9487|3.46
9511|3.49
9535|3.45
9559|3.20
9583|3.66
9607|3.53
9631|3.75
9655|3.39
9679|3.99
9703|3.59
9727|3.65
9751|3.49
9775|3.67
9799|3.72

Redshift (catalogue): 0.23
